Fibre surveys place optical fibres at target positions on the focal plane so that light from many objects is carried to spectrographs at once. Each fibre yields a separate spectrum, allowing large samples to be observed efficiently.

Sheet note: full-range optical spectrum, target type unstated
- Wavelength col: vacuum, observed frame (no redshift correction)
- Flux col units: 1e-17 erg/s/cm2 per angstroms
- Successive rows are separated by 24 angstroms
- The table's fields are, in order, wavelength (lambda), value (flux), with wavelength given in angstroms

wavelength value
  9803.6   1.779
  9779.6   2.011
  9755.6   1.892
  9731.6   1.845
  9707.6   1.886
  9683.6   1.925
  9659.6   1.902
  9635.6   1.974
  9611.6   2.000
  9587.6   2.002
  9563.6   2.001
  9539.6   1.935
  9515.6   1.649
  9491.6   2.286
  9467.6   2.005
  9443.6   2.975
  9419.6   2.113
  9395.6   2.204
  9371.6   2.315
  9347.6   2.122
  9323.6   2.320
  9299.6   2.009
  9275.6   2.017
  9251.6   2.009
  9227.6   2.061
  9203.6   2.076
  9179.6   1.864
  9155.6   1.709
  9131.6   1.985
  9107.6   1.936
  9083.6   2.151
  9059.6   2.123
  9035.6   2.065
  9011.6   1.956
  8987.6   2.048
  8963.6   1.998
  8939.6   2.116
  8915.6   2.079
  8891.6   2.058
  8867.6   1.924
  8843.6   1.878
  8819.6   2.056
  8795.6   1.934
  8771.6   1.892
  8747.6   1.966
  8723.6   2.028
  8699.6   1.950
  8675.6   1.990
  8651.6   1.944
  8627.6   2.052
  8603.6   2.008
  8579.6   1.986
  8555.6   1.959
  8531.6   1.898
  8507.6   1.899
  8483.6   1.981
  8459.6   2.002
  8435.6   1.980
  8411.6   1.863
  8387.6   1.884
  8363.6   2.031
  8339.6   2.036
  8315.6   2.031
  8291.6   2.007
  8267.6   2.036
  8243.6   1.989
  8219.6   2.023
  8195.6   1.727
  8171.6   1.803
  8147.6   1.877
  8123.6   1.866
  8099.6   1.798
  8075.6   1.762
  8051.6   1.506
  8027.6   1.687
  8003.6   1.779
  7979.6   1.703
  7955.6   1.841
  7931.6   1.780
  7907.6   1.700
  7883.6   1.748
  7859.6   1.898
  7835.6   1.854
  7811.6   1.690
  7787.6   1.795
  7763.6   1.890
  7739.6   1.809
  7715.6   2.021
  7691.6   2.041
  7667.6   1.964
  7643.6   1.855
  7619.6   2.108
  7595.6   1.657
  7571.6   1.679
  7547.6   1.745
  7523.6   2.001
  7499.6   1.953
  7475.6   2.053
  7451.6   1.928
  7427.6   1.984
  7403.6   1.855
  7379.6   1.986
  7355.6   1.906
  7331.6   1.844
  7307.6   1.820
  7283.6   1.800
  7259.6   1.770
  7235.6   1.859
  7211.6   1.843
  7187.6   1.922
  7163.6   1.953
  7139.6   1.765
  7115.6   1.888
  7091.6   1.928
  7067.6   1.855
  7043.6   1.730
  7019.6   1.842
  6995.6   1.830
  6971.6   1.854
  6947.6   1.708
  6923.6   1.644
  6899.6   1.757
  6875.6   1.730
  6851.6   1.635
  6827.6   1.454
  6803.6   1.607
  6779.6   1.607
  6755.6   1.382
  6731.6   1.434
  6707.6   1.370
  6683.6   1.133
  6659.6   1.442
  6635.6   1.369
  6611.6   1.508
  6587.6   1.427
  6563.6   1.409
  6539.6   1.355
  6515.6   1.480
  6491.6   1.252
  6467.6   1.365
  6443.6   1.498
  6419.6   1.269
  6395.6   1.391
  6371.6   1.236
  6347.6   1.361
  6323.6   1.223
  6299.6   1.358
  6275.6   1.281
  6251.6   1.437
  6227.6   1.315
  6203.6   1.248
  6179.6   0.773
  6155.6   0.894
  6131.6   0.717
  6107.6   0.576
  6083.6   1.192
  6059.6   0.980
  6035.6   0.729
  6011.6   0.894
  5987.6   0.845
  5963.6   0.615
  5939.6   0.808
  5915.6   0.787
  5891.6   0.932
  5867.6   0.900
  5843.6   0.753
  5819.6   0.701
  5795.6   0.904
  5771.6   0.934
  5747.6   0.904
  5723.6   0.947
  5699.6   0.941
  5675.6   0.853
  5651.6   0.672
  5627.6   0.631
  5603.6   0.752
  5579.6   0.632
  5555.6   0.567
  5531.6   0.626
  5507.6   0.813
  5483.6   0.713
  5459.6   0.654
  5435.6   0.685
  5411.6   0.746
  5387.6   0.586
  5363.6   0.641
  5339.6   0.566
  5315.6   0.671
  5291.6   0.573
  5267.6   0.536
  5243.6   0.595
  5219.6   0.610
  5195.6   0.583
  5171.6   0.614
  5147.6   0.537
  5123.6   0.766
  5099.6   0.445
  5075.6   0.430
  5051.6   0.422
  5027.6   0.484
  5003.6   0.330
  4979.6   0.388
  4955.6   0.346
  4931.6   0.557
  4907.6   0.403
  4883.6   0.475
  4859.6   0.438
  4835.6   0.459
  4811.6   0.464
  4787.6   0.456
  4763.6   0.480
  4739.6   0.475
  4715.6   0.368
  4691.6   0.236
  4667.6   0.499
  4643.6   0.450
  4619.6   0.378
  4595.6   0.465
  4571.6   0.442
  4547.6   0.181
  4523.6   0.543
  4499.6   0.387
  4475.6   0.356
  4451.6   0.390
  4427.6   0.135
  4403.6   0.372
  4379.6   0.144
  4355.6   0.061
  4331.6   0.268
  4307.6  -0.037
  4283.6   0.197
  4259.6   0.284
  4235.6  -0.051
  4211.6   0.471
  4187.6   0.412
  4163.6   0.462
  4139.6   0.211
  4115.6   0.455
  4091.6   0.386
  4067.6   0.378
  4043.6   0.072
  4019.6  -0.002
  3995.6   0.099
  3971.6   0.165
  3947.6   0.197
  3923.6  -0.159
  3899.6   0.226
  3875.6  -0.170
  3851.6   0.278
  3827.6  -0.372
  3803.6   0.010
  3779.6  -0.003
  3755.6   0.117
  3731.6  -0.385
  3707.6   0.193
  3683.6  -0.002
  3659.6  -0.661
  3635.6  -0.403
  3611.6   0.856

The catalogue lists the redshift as 0.555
